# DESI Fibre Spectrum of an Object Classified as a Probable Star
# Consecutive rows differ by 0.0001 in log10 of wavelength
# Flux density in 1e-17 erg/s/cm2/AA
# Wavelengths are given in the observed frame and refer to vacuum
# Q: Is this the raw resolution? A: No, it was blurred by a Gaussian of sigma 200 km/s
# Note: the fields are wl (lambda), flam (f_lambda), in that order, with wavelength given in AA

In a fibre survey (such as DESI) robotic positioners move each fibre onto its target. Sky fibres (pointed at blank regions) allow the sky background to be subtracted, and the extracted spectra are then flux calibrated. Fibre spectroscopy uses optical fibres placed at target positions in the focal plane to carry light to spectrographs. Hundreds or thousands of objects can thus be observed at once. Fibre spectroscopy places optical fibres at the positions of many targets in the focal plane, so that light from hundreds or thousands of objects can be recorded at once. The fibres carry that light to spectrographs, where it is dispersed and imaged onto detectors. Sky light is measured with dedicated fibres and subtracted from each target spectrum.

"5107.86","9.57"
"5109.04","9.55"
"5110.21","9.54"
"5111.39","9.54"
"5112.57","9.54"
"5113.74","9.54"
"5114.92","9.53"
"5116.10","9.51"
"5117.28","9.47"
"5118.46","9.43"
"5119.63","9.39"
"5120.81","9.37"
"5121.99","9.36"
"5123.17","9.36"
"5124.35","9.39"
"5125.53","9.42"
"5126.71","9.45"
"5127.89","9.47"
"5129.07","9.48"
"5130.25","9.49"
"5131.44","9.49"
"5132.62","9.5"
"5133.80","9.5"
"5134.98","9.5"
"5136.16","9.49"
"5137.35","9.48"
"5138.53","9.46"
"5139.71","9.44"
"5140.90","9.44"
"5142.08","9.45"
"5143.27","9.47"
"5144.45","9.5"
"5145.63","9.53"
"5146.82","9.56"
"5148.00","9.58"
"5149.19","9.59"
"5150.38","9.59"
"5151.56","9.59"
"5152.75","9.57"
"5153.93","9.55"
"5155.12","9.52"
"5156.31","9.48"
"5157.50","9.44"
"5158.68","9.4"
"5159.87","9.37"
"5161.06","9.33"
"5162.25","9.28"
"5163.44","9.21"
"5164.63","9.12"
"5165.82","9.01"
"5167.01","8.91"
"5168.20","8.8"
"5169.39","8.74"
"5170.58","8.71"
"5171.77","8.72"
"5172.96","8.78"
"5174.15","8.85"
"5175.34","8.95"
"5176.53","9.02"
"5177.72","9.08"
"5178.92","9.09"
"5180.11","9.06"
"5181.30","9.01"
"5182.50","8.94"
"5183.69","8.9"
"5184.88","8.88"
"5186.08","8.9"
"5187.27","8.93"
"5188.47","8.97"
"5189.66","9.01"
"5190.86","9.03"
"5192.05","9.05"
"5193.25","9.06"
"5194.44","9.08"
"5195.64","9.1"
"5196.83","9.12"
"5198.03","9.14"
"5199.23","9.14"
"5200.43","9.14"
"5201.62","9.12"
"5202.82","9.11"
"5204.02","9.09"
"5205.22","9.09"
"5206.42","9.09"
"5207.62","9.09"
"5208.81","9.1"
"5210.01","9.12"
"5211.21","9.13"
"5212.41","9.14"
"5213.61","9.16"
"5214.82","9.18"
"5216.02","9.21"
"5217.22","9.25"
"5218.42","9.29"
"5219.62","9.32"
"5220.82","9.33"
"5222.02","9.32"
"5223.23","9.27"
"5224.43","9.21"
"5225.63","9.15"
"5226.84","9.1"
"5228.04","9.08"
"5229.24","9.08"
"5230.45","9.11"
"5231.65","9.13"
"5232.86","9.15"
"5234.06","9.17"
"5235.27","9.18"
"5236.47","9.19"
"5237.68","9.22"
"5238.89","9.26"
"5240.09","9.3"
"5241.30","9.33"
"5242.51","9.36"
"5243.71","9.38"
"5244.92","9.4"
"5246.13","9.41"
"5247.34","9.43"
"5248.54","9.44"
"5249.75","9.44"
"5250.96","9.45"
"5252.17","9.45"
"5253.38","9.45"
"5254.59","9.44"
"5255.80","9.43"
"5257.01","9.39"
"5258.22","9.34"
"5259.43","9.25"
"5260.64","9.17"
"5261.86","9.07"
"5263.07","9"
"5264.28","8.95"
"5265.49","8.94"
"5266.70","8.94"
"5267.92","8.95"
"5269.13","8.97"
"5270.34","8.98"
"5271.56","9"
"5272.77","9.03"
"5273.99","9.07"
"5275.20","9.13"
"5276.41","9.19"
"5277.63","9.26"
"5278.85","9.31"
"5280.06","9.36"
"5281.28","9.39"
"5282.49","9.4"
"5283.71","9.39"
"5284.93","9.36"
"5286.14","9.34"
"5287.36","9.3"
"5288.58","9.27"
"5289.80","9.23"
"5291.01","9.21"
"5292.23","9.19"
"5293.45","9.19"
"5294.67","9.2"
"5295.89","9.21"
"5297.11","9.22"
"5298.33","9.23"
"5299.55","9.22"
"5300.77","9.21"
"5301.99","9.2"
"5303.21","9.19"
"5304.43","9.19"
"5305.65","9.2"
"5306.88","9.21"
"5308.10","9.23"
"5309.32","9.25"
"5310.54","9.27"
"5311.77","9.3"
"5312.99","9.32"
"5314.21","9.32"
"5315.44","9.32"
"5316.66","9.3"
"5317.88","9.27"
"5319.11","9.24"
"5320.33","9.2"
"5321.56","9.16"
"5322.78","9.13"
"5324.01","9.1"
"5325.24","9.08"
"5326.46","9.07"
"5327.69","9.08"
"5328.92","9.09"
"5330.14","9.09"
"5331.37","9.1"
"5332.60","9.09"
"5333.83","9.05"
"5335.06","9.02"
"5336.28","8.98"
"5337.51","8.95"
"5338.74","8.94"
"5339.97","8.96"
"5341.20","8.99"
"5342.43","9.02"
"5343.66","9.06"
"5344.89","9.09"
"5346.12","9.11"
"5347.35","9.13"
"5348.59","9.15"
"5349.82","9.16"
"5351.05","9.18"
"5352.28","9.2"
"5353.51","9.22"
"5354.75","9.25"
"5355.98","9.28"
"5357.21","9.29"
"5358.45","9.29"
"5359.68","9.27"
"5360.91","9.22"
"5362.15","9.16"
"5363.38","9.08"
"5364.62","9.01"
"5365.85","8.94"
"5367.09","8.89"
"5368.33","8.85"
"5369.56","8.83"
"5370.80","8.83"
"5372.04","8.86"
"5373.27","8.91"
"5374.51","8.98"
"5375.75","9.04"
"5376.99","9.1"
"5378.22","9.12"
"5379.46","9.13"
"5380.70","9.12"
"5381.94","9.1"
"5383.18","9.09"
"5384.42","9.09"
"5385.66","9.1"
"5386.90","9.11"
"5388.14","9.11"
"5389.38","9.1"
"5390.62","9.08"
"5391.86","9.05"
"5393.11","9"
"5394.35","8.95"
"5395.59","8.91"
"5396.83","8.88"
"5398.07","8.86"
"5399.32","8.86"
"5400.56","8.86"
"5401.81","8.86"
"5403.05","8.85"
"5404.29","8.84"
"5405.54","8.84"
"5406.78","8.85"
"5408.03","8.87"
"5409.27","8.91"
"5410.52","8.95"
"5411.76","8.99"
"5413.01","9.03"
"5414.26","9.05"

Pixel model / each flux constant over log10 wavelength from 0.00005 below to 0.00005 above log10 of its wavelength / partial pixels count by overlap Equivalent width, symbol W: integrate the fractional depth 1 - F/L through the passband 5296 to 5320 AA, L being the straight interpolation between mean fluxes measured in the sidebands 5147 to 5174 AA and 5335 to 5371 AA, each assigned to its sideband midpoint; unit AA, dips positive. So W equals -0.3 AA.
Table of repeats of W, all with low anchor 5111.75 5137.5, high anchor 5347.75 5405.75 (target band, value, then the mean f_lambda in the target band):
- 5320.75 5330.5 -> 0.0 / 9.1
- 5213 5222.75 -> 0.1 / 9.25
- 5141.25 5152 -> -0.1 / 9.54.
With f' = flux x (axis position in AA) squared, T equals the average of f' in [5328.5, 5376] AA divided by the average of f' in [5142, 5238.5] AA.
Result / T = 1.1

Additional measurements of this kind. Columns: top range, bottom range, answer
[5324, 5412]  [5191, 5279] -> 1.03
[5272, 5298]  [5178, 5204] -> 1.06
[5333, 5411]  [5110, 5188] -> 1.06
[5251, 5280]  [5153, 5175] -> 1.04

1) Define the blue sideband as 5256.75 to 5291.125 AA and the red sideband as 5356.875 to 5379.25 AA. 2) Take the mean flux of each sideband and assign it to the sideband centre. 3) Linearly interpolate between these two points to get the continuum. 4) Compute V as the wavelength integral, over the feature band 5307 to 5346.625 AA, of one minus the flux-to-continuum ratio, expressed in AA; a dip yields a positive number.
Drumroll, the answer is -0.1 AA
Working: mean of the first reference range 9.18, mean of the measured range 9.13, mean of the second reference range 9.04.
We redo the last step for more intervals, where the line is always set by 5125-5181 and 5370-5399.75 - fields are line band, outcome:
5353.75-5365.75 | -0.20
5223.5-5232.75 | 0.08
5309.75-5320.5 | -0.22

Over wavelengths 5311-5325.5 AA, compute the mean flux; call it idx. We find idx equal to 9.23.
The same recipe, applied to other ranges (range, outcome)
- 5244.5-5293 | 9.24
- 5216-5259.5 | 9.29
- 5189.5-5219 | 9.12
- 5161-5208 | 9.01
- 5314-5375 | 9.09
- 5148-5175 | 9.21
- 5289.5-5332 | 9.2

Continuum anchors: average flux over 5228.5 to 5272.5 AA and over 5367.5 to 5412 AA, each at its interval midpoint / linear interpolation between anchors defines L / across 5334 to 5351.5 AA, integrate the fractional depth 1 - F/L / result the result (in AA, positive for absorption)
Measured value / 0.0 AA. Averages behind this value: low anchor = 9.22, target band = 9.05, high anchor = 8.97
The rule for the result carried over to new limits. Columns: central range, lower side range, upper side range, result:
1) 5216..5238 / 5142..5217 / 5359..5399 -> -0.18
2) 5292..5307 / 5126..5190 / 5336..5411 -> -0.17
